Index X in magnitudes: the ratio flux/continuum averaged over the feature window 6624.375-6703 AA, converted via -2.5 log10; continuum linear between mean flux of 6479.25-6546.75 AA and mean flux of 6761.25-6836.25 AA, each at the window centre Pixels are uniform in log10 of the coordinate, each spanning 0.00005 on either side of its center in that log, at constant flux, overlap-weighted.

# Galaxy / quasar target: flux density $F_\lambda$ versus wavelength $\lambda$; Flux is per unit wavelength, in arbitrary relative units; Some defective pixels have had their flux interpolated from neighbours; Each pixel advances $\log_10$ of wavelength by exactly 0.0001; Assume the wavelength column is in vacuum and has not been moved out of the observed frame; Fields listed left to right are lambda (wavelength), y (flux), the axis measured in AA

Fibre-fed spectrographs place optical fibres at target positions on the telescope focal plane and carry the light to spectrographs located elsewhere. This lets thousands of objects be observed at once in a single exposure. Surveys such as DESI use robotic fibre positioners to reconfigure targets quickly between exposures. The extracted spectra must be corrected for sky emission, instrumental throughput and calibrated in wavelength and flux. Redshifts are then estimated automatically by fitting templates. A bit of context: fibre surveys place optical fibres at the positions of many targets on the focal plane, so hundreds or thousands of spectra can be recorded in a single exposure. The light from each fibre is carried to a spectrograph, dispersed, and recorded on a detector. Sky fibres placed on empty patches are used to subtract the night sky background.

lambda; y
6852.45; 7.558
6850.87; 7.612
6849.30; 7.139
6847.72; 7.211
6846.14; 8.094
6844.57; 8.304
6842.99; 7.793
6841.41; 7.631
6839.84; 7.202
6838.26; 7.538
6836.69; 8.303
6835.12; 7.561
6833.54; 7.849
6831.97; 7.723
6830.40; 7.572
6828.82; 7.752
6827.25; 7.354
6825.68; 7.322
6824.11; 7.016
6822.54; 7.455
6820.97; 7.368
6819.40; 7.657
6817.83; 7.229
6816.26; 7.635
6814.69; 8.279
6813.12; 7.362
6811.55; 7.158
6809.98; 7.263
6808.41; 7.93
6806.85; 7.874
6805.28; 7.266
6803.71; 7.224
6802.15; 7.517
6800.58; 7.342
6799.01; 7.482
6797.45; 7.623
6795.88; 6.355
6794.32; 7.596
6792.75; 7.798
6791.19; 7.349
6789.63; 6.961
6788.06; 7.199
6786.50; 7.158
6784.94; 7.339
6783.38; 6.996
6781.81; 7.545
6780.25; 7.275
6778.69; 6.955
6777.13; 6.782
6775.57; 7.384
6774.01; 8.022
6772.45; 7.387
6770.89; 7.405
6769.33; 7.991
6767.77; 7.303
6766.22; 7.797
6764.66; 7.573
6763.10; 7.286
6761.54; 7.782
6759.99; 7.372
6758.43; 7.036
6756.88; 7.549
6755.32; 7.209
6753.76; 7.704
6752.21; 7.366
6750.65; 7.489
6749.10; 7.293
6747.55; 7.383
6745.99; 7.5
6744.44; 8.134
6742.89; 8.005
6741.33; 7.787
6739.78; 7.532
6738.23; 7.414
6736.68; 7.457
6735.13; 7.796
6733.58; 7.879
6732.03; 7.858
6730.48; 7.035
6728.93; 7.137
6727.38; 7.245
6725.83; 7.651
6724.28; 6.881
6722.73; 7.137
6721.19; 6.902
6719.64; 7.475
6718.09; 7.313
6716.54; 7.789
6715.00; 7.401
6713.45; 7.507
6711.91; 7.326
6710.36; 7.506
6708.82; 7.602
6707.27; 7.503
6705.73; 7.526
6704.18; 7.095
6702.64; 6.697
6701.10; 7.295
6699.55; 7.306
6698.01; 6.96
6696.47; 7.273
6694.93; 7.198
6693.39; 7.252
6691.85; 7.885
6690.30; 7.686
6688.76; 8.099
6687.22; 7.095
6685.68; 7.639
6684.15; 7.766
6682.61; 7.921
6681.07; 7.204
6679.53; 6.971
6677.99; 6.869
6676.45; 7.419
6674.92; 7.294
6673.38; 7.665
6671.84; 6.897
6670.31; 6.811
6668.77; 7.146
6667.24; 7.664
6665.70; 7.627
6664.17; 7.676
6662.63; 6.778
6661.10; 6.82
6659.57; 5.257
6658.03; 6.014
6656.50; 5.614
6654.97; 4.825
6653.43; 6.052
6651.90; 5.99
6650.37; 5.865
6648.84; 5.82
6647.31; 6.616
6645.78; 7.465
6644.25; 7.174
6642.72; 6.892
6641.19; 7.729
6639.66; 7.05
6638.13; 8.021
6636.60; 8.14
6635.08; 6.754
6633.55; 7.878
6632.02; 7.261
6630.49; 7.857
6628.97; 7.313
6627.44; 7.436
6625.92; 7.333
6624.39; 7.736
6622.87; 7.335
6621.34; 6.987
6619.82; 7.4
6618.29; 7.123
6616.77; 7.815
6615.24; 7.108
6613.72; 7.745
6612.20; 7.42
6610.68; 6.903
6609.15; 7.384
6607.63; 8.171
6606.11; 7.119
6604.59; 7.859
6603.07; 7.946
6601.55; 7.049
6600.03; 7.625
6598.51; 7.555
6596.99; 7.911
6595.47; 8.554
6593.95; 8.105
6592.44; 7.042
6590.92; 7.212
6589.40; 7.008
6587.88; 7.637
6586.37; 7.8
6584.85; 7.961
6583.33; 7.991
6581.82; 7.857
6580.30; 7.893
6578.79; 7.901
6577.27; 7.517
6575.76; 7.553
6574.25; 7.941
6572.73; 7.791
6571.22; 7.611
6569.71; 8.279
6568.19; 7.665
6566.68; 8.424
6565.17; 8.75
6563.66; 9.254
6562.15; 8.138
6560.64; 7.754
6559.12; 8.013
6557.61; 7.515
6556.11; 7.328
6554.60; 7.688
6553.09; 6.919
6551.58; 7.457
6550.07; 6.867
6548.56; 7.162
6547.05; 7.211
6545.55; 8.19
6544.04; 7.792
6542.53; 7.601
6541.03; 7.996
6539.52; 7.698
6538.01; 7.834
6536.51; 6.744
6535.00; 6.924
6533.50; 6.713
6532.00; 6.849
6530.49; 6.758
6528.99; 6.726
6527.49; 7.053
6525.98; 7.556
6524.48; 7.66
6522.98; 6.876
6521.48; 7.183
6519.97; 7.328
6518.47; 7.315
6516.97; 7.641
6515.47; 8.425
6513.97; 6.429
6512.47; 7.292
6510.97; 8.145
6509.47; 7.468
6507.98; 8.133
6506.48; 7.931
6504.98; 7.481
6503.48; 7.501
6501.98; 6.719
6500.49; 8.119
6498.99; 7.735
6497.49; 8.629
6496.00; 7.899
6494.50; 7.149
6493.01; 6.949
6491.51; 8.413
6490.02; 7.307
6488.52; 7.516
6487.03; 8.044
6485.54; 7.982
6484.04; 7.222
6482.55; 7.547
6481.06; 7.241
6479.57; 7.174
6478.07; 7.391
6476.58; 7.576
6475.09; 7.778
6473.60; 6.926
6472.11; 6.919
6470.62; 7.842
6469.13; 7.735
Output 0.055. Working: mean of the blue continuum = 7.49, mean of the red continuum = 7.44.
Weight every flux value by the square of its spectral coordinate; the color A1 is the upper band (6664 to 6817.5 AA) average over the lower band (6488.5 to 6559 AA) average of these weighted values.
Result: 1.06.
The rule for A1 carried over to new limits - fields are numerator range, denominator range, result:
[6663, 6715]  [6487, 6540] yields 1.05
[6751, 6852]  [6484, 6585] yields 1.06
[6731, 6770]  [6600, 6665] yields 1.11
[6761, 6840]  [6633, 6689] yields 1.11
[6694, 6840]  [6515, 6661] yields 1.06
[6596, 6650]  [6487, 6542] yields 1.02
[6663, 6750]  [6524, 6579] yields 1.02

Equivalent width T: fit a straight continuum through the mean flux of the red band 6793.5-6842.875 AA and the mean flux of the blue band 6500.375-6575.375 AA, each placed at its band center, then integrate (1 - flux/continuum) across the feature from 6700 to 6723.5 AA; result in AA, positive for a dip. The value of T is 0.6 AA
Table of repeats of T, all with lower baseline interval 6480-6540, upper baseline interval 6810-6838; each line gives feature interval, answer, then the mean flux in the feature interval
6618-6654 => 1.70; 7.14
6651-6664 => 2.60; 6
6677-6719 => 0.66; 7.4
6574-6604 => -0.89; 7.7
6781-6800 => 0.66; 7.28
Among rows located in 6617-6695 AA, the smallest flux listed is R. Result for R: 4.825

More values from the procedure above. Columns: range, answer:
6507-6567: 6.429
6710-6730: 6.881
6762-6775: 7.286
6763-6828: 6.355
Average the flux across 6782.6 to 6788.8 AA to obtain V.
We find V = 7.18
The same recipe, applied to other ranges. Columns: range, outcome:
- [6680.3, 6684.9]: 7.62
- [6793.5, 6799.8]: 7.26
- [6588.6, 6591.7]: 7.1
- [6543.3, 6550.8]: 7.45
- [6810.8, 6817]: 7.61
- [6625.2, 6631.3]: 7.49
